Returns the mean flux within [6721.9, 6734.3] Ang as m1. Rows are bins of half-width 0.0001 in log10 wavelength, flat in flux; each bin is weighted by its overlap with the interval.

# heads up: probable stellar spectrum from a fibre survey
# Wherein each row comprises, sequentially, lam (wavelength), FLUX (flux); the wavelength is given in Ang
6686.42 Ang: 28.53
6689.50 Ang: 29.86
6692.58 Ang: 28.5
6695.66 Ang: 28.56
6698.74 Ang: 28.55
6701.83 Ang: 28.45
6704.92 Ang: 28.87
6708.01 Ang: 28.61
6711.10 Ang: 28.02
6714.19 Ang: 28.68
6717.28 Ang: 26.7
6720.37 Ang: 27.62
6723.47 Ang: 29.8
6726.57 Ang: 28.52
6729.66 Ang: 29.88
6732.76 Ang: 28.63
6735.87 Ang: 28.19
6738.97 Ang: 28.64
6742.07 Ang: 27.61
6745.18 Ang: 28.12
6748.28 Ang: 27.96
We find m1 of 29.2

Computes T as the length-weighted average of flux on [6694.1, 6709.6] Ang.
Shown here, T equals 28.6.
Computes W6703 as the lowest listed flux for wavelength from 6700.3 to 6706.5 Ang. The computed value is 28.45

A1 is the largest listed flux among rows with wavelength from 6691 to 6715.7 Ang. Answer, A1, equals 28.87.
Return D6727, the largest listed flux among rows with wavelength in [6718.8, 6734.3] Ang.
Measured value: 29.88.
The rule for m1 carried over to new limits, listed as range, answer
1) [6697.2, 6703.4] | 28.5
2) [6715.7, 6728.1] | 28.2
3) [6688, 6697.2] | 29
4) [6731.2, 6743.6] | 28.3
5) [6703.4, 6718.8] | 28.2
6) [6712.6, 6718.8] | 27.7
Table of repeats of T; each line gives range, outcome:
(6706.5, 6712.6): 28.3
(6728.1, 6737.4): 28.9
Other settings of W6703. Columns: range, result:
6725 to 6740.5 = 28.19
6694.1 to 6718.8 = 26.7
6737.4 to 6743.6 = 27.61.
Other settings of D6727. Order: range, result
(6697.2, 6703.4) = 28.55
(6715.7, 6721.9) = 27.62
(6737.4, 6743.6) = 28.64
